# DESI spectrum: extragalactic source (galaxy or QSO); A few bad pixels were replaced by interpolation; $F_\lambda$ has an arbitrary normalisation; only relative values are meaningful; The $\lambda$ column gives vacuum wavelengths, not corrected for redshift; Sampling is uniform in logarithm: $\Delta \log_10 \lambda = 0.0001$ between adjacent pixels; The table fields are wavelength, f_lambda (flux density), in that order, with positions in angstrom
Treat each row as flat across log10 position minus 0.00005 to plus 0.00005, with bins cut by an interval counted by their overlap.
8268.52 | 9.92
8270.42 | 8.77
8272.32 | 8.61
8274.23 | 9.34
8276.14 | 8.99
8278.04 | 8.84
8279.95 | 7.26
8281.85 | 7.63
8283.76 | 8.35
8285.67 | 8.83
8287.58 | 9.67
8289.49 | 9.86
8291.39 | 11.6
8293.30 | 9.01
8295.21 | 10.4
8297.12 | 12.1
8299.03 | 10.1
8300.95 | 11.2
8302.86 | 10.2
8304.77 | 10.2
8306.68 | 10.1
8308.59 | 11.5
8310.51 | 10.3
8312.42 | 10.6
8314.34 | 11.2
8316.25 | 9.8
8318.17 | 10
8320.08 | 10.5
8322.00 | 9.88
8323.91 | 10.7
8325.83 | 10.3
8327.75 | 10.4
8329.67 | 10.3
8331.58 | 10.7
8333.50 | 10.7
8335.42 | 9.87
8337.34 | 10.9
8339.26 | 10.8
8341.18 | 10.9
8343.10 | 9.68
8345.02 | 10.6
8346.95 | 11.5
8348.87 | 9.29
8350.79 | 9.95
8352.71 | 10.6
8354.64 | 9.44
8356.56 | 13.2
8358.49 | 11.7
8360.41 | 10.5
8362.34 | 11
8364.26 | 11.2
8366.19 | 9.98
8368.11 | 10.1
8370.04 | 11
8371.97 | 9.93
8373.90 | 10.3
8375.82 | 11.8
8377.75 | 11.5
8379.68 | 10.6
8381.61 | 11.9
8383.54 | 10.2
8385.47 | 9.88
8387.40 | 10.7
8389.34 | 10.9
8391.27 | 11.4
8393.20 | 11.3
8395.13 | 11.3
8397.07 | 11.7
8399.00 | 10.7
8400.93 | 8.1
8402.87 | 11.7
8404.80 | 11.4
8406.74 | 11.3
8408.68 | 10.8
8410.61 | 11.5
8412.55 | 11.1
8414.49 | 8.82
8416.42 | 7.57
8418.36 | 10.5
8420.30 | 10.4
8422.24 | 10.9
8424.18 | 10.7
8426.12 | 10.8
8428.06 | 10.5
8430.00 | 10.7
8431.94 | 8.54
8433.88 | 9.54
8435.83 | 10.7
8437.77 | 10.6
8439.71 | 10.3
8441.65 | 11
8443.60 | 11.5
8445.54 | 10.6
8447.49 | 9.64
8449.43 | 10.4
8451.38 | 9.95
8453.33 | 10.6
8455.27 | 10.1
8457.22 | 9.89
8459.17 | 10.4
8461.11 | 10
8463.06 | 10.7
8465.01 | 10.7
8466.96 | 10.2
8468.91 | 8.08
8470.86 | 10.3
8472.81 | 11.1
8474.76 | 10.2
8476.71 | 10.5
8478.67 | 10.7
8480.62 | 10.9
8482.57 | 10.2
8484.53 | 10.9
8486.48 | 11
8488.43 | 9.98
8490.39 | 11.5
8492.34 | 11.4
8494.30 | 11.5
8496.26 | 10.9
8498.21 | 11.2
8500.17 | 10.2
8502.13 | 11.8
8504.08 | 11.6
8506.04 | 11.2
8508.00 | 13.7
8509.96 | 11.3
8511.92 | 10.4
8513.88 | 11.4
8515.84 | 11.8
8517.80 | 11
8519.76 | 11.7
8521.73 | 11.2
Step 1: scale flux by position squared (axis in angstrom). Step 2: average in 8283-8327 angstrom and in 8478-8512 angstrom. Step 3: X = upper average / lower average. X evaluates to 1.13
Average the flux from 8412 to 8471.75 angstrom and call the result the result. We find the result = 10.2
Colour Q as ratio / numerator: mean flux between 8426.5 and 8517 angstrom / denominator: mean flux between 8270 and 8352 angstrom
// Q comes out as 1.1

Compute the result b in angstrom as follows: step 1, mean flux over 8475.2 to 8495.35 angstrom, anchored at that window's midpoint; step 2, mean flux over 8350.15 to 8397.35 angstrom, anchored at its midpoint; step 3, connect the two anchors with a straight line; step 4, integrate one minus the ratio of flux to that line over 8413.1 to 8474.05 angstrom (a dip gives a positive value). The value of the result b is 3.7 angstrom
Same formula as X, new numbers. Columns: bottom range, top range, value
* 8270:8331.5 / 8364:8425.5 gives 1.10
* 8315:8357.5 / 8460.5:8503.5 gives 1.05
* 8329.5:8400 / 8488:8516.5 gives 1.09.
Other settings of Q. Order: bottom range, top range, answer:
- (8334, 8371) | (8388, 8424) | 1.00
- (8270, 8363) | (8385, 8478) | 1.03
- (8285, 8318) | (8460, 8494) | 1.01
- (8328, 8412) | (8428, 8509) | 0.99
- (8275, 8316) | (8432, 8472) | 1.03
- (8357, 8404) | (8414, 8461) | 0.94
